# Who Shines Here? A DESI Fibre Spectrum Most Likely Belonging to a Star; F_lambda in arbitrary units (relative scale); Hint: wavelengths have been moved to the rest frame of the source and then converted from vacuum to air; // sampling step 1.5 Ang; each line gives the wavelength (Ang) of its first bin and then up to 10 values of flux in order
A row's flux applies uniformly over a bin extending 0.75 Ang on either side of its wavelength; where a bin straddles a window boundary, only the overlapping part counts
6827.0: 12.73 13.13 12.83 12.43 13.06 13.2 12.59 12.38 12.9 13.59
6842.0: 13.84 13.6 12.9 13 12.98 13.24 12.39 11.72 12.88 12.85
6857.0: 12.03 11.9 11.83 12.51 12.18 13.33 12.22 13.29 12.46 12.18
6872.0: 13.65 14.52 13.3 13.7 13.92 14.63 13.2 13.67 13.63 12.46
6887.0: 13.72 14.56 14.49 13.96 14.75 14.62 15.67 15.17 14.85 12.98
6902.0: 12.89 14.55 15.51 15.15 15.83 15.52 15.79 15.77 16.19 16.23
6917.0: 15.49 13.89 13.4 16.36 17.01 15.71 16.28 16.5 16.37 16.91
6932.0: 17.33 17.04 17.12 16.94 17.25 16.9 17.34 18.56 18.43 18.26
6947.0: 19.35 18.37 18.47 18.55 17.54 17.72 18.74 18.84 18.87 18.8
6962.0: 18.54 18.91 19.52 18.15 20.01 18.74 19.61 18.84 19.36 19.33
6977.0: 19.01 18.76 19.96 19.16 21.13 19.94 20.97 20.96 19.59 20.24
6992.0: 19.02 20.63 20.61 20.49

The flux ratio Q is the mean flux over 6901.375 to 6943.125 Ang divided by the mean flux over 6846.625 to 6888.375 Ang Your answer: 1.2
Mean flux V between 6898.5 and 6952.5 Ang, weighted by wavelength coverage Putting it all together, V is 16.4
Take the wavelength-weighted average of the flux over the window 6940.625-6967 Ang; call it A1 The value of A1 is 18.5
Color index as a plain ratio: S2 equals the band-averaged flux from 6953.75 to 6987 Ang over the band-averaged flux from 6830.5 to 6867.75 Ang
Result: 1.5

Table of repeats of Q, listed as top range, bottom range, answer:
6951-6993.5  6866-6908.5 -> 1.38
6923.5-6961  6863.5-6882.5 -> 1.32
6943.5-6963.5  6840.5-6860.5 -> 1.45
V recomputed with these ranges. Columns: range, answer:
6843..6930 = 14.1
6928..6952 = 17.7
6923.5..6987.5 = 18.4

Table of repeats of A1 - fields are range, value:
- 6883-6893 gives 13.9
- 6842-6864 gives 12.6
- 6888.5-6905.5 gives 14.5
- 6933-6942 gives 17.1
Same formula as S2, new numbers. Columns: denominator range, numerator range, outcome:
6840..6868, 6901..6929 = 1.21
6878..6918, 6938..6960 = 1.25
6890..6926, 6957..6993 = 1.29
